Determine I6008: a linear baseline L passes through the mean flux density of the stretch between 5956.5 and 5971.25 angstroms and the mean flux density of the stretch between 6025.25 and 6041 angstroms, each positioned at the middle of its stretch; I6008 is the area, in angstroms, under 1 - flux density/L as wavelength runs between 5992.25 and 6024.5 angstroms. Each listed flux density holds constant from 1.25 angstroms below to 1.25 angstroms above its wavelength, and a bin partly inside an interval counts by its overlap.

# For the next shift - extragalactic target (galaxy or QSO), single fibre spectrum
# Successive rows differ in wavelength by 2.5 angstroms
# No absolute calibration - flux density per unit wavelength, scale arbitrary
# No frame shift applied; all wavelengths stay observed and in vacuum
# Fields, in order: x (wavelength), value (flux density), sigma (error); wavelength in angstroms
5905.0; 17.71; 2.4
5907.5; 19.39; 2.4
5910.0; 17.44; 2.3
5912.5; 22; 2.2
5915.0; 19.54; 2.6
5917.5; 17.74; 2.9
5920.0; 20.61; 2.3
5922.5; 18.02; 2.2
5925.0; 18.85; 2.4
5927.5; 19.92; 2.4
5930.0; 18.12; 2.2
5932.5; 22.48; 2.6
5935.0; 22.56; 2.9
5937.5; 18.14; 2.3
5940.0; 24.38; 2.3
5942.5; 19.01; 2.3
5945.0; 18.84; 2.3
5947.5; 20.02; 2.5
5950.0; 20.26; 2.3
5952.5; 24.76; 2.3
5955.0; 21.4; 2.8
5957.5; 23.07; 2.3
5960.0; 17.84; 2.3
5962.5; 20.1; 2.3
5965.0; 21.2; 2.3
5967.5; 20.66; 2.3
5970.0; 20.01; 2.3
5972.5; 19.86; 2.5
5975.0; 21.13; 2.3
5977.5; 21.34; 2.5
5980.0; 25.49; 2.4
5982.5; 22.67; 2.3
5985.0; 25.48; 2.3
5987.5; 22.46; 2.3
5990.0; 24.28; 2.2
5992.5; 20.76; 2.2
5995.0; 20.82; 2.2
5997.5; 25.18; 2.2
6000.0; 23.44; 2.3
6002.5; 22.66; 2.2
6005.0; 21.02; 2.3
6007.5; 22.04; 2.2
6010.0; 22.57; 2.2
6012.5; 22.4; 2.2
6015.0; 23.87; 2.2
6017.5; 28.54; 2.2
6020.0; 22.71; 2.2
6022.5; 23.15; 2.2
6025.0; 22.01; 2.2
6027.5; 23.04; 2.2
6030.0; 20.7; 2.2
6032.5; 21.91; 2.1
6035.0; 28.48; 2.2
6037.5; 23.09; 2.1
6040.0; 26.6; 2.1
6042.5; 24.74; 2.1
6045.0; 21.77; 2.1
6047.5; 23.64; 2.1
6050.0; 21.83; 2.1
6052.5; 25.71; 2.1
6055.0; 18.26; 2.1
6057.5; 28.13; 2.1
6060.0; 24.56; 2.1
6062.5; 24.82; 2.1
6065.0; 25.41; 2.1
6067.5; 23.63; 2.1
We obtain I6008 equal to -0.6 angstroms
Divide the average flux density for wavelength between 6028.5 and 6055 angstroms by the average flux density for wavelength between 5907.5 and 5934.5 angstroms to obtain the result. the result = 1.2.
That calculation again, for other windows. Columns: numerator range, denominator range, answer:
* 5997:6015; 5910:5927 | 1.18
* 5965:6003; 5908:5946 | 1.13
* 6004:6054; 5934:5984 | 1.11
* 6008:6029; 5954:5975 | 1.14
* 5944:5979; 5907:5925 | 1.08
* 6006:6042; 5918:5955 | 1.16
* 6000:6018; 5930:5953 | 1.11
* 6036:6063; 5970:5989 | 1.06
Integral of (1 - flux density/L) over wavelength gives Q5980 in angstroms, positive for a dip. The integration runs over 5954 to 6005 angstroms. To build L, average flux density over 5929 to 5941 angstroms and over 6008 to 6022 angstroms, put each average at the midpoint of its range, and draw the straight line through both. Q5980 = 1.55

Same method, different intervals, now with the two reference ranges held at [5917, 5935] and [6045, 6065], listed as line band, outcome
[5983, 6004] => -1.20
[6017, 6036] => -0.56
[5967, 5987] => -0.77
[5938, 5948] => -0.10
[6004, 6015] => 0.06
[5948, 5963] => -0.45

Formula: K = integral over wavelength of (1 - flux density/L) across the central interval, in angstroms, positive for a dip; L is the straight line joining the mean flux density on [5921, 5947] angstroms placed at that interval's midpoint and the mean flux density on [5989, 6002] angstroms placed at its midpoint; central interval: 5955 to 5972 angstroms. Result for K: 0.7 angstroms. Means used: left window 20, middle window 20.5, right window 22.9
